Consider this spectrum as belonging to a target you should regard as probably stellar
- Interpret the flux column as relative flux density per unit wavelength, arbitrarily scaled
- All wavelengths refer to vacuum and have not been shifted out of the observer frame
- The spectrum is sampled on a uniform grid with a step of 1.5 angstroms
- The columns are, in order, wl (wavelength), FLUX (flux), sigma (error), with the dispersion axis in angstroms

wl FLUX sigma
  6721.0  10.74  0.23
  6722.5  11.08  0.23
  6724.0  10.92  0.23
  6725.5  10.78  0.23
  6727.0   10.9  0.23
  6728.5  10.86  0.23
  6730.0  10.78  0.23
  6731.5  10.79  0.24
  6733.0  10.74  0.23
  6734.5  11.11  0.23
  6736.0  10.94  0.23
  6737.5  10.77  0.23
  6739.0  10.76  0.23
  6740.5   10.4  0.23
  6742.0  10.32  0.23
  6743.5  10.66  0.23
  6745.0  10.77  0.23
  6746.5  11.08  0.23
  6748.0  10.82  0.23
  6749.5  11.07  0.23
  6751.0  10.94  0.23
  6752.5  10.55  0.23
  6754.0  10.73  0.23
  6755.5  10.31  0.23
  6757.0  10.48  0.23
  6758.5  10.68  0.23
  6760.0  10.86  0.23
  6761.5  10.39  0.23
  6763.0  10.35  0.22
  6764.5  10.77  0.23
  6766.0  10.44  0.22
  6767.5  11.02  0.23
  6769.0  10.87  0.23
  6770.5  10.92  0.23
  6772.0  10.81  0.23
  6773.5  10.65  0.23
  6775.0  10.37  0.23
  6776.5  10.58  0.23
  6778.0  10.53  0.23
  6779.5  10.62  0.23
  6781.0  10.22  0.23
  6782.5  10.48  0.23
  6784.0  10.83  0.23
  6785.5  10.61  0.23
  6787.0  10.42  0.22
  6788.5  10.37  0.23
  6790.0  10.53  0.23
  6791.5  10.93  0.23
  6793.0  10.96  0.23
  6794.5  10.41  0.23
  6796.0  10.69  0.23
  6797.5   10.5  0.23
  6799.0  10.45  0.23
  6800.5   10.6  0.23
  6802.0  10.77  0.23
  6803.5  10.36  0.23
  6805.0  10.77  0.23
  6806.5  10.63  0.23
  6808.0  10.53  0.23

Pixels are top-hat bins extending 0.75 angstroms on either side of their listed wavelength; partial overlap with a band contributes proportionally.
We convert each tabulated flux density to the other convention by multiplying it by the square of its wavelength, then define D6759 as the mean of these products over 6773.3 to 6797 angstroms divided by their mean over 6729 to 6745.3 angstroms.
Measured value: 1.0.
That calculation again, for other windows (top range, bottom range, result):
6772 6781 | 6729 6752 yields 0.99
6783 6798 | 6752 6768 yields 1.01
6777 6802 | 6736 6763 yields 1.00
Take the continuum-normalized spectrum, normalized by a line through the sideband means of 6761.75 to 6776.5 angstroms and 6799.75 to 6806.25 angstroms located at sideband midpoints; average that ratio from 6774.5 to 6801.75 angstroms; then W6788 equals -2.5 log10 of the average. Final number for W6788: 0.01 mag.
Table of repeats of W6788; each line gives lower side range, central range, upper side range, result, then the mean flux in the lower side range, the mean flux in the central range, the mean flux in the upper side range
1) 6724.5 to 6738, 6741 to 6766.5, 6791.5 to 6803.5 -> 0.012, 10.9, 10.7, 10.6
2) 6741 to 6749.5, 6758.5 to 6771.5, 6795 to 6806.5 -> -0.001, 10.8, 10.7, 10.6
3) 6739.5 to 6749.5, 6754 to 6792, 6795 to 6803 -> 0.004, 10.7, 10.6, 10.6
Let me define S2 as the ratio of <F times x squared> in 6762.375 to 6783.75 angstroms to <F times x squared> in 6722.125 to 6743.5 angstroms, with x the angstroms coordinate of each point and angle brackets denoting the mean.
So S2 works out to 1.00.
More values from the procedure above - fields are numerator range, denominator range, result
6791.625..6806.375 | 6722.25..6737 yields 1.00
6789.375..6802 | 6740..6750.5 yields 1.01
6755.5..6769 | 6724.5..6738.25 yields 0.99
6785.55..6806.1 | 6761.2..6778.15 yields 1.00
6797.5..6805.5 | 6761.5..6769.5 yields 1.00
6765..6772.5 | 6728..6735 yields 1.01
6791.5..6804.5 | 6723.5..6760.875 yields 1.00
